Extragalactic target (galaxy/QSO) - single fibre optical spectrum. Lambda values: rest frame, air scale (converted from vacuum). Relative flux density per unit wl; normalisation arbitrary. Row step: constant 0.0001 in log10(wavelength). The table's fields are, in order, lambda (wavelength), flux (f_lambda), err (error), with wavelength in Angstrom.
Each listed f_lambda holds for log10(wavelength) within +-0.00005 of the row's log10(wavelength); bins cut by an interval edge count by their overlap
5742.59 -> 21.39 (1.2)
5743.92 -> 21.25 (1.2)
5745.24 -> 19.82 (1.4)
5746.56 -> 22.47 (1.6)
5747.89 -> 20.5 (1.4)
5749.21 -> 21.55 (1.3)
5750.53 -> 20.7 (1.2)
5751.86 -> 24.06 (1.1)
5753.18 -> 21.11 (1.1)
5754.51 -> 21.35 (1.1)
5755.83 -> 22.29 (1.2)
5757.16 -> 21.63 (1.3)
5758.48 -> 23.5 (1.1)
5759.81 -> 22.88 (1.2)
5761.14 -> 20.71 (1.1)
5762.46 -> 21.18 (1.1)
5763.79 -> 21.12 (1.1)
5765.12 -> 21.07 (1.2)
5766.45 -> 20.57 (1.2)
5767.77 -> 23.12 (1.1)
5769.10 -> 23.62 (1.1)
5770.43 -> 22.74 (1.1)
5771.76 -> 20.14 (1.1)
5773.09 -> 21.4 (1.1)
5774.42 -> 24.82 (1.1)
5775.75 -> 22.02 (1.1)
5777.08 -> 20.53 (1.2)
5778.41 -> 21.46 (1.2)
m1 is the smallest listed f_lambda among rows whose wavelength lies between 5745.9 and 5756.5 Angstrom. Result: 20.5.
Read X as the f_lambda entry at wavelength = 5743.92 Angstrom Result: 21.25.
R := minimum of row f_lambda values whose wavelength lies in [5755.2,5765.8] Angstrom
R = 20.71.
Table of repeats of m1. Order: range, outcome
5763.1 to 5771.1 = 20.57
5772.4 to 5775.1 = 21.4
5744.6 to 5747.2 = 19.82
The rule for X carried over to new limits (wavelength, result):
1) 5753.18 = 21.11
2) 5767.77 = 23.12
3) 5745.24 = 19.82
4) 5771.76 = 20.14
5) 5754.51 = 21.35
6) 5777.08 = 20.53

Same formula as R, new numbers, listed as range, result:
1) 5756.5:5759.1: 21.63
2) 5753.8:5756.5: 21.35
